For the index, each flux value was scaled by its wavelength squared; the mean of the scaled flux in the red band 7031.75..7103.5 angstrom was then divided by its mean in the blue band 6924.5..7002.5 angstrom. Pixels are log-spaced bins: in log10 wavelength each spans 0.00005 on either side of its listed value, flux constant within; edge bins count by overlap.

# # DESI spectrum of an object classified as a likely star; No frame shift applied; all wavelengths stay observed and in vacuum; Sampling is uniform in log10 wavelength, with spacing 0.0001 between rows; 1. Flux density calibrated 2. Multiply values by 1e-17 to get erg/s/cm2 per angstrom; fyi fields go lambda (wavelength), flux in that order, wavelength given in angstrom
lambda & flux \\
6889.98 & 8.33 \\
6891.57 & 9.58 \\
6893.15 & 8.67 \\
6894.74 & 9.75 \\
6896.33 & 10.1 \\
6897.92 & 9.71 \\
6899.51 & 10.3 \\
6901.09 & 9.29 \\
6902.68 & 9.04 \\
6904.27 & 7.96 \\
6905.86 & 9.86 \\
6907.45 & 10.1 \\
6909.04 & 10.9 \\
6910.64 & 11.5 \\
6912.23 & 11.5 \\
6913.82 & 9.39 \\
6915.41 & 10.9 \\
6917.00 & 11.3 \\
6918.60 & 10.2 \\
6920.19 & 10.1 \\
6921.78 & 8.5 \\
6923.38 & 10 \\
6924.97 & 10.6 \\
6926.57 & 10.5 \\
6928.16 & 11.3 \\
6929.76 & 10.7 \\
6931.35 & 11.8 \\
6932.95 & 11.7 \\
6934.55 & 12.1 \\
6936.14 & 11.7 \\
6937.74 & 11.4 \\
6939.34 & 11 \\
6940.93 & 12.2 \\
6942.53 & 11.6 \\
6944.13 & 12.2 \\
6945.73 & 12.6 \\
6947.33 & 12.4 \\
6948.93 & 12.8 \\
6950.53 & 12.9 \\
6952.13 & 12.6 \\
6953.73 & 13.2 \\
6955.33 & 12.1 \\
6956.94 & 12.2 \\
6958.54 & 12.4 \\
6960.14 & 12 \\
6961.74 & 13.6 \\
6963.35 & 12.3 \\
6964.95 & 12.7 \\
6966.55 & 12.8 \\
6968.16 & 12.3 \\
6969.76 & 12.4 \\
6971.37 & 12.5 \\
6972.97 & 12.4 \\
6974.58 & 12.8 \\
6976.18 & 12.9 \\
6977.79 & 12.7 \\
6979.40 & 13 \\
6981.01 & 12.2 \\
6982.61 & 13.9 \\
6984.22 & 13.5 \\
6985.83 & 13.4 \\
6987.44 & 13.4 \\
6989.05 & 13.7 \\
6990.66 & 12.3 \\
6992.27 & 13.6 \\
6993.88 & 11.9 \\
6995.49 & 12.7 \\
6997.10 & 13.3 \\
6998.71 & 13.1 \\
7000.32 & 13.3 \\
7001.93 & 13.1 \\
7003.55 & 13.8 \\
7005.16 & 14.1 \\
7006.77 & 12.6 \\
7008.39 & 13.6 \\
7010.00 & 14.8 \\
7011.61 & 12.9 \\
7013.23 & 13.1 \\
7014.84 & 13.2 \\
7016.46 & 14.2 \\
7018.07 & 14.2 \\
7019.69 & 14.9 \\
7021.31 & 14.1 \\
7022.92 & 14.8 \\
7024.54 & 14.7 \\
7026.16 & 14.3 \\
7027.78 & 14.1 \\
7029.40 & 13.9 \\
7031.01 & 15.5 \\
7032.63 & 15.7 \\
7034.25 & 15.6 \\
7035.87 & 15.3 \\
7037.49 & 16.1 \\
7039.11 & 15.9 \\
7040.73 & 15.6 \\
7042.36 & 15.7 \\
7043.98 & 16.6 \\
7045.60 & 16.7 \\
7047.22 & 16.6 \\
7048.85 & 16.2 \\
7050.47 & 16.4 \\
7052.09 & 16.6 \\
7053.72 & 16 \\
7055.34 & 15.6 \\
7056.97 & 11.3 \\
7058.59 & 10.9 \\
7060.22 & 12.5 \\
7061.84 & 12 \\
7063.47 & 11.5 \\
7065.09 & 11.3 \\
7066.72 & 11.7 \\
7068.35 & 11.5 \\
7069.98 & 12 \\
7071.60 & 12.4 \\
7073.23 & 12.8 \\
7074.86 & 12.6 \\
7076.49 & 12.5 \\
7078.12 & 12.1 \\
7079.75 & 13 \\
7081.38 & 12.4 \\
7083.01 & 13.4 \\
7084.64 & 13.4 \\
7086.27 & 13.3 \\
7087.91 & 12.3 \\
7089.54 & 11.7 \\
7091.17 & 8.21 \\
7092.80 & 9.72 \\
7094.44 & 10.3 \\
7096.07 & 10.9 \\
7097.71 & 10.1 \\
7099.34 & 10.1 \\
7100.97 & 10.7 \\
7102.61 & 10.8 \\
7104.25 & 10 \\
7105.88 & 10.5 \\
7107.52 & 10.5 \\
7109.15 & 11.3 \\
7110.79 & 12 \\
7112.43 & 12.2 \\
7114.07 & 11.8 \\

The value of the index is 1.08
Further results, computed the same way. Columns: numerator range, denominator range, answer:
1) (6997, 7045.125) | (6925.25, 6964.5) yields 1.23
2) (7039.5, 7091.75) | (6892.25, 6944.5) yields 1.32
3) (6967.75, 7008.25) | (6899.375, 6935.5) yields 1.27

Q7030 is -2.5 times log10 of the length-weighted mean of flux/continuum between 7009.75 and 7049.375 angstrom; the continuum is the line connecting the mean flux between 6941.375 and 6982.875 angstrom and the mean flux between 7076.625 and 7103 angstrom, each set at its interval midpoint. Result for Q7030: -0.24 mag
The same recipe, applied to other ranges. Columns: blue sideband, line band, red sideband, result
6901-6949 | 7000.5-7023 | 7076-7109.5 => -0.235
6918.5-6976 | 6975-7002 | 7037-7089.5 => -0.046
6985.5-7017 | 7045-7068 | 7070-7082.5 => -0.092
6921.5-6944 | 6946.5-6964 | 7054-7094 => -0.115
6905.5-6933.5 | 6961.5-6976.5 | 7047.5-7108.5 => -0.141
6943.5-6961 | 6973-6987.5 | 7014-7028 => 0.016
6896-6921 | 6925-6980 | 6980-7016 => -0.049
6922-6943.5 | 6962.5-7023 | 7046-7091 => -0.101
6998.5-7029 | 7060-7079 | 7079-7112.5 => 0.001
